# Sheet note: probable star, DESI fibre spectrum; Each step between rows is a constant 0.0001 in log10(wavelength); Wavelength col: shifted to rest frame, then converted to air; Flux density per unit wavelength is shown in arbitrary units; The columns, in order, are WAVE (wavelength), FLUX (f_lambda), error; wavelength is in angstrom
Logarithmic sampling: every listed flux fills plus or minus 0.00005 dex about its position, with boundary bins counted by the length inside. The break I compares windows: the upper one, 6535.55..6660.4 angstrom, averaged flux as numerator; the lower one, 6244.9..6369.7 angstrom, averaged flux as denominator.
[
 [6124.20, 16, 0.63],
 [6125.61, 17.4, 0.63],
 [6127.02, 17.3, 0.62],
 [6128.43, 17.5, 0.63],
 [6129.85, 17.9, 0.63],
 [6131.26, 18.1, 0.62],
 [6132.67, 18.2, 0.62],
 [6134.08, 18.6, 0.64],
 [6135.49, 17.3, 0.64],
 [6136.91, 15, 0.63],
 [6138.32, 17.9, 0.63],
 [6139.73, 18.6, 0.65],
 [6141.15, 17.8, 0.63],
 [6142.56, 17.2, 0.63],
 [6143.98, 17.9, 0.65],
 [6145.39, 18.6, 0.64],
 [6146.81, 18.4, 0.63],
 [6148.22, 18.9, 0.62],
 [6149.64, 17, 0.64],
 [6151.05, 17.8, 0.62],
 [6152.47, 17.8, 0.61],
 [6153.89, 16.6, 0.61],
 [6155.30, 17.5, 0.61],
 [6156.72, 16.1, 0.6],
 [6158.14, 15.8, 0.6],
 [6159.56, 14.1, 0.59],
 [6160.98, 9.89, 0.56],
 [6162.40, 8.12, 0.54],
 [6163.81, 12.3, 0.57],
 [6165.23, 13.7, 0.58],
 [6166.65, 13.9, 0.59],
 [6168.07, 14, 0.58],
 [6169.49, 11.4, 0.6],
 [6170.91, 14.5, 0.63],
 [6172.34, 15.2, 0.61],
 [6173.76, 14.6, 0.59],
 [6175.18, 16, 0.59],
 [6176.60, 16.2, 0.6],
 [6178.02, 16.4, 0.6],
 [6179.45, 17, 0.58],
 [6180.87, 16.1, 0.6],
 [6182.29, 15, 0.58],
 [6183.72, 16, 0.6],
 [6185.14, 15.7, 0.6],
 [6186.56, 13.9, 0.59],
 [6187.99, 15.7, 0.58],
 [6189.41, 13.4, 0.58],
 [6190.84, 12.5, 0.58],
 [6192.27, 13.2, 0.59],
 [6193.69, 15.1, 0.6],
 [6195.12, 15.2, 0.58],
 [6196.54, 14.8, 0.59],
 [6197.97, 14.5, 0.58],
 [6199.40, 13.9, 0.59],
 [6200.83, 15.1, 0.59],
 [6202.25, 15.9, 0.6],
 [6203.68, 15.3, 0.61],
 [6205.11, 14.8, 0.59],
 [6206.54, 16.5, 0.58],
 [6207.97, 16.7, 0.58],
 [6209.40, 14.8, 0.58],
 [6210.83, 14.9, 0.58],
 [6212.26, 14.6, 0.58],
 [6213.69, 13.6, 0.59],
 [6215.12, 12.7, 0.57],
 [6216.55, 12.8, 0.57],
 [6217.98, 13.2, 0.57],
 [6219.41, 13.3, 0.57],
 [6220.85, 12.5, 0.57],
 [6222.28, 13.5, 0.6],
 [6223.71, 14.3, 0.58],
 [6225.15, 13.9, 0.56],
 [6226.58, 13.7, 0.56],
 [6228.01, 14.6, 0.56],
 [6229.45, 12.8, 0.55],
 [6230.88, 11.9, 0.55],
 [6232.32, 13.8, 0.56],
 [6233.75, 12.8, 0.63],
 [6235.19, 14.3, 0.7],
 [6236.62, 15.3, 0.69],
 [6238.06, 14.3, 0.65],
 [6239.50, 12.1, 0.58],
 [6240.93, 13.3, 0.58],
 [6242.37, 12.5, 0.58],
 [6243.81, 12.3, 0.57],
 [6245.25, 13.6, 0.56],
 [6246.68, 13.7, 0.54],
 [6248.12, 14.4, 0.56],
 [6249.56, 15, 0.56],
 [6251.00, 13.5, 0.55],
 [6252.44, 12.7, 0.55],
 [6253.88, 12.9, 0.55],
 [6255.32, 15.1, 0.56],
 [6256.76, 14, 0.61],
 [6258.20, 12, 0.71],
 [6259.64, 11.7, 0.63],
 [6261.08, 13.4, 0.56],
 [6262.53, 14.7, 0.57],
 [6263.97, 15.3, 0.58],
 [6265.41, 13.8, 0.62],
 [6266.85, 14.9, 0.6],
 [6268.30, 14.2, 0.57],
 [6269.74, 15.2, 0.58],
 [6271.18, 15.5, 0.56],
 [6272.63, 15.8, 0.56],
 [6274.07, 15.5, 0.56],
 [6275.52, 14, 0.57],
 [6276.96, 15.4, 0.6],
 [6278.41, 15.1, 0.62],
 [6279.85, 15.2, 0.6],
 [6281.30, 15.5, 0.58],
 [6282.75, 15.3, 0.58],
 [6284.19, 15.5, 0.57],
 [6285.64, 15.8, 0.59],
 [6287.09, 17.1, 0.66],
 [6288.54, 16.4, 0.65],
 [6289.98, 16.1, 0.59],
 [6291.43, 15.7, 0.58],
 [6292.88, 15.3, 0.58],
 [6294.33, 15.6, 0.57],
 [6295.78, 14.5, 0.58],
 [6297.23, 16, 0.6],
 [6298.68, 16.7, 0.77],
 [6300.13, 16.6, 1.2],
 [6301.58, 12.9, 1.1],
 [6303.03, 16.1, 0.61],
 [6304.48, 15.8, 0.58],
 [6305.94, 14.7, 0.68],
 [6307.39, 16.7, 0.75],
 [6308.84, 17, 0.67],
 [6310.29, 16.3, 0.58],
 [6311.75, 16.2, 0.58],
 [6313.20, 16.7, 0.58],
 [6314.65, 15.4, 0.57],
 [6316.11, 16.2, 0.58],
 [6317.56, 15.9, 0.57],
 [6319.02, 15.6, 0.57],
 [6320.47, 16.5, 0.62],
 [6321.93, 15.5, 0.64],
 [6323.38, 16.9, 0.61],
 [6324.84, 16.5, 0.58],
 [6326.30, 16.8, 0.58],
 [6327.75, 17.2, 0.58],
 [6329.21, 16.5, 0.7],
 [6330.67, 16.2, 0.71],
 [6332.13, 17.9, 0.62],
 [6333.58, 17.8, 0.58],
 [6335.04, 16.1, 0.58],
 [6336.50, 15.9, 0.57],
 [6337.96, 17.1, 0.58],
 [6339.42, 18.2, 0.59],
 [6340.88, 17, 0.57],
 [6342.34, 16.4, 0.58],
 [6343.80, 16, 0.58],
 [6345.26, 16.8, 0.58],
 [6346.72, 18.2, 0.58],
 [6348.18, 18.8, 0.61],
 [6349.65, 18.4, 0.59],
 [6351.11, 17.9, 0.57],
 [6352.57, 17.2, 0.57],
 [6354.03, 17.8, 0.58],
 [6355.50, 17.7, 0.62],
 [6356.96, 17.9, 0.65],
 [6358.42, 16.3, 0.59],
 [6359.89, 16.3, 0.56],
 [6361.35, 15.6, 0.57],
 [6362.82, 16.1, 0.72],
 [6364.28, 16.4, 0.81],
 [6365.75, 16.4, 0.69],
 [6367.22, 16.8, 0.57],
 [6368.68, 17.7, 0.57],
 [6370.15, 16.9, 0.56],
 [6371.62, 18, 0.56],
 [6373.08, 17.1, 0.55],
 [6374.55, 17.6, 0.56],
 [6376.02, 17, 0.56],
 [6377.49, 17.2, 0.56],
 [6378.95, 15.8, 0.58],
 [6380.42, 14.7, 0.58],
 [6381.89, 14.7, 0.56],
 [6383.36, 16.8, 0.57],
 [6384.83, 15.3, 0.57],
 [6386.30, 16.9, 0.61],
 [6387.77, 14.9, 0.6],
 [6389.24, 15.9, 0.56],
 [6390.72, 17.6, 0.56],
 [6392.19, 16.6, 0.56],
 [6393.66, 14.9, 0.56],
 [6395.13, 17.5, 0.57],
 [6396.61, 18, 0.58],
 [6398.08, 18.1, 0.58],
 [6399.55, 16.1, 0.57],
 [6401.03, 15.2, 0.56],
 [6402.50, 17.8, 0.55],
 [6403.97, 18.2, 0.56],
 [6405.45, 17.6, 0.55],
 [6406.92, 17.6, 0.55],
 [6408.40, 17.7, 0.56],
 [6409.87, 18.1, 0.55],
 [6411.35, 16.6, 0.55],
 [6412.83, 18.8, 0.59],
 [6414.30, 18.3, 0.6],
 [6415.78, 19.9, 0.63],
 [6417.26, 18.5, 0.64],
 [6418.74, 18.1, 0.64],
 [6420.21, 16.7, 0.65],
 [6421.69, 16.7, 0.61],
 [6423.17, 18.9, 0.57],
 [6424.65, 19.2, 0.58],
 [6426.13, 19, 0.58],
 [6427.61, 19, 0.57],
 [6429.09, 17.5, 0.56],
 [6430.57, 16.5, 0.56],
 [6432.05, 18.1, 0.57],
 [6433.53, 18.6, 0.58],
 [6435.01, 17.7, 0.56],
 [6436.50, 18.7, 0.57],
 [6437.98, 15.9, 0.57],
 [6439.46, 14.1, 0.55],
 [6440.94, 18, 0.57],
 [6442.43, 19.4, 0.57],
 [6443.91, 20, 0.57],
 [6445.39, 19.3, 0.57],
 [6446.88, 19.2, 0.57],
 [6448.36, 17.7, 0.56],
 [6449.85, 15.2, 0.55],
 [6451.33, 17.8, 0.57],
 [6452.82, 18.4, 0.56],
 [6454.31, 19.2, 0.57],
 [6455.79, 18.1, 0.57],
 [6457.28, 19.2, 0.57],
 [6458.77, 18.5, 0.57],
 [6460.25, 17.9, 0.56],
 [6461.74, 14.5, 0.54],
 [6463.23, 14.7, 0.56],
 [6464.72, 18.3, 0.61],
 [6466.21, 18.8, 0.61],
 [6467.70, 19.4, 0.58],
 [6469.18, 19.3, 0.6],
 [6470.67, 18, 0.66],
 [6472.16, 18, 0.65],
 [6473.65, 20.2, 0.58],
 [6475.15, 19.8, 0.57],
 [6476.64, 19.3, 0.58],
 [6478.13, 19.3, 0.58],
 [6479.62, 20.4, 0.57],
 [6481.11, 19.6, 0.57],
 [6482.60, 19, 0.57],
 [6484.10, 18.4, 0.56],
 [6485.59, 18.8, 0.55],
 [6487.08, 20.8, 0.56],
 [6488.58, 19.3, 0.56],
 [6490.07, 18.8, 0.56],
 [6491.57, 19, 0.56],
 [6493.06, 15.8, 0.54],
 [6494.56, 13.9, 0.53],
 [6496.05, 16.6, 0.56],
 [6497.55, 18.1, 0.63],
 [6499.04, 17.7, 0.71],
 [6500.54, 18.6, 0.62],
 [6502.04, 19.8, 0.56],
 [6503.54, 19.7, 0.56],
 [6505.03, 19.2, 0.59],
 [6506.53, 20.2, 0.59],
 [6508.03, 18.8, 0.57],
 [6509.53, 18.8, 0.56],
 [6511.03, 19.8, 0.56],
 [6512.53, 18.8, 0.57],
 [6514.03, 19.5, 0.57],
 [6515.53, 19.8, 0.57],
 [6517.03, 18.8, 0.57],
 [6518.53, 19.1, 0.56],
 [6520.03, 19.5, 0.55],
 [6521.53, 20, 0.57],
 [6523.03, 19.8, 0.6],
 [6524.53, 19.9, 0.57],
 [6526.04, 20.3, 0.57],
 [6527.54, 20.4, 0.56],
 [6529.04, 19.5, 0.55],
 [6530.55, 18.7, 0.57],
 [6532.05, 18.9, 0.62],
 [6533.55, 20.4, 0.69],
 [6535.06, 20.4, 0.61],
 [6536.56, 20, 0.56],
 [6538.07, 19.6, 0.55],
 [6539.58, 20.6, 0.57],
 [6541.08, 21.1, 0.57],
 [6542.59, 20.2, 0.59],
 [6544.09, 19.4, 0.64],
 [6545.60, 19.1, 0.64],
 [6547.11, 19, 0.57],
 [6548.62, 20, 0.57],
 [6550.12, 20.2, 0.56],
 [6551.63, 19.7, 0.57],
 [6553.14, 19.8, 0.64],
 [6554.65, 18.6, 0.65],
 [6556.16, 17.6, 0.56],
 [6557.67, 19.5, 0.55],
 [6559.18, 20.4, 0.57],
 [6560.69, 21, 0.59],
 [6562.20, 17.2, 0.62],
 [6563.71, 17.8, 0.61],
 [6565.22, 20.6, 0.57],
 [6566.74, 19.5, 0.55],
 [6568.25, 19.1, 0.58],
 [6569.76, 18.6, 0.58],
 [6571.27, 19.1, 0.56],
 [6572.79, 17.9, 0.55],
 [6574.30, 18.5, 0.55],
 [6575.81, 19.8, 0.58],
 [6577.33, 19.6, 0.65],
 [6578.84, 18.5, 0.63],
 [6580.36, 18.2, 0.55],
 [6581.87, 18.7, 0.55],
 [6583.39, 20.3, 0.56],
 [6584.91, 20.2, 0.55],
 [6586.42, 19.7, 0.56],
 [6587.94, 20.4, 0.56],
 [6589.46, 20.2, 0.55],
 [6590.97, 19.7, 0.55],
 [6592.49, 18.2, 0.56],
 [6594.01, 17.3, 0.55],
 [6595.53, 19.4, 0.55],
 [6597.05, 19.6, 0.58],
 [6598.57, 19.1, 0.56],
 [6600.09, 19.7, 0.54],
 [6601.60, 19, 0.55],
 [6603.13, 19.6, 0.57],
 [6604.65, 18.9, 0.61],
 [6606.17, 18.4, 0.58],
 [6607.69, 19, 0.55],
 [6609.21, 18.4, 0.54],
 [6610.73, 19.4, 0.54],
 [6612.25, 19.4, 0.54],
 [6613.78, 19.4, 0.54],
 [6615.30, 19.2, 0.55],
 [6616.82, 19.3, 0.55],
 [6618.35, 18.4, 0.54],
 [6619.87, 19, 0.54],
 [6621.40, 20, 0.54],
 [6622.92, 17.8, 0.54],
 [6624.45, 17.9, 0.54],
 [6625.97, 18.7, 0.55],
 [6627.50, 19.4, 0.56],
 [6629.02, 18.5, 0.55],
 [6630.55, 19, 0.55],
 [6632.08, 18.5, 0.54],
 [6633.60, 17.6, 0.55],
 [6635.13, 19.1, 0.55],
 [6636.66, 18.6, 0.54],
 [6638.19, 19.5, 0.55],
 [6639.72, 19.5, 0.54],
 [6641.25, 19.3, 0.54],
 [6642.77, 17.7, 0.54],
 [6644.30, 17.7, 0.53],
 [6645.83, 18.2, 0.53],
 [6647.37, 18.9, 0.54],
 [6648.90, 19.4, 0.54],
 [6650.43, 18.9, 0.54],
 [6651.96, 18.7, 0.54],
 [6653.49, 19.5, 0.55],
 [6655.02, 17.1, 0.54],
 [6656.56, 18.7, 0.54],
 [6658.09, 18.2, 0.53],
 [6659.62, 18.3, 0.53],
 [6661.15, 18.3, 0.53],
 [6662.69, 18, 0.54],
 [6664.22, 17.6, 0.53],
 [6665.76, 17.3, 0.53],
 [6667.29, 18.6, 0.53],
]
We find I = 1.20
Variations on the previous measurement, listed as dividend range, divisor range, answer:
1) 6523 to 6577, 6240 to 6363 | 1.24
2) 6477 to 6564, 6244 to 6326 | 1.27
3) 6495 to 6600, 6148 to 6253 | 1.34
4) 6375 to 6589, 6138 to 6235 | 1.24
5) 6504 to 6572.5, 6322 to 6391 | 1.16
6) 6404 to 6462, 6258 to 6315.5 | 1.17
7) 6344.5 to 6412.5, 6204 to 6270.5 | 1.22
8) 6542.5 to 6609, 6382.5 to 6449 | 1.09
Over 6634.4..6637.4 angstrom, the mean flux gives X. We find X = 18.8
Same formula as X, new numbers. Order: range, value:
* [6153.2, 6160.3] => 16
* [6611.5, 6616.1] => 19.3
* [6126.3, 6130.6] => 17.5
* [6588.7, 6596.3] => 19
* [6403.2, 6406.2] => 17.9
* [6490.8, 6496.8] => 16.3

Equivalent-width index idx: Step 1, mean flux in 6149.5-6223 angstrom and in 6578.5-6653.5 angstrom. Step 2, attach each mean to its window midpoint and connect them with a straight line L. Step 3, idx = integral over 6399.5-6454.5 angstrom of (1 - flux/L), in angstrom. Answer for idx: -2.7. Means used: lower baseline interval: 14.6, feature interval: 17.9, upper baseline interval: 19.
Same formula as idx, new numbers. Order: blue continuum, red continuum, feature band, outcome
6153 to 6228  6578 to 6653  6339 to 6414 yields -2.49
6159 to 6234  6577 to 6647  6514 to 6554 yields -3.75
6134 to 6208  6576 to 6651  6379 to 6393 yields 1.02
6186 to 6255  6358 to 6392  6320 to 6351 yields -2.36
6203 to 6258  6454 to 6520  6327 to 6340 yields -1.01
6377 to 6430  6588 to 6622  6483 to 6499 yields 0.09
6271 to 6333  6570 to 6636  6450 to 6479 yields -1.16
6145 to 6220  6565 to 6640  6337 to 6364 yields -1.00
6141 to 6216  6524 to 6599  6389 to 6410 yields 0.59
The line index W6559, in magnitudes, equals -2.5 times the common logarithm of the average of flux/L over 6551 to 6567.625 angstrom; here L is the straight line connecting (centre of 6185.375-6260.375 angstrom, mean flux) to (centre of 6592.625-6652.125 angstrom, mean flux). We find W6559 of -0.07 mag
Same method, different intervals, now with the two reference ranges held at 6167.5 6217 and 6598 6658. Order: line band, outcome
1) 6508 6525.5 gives -0.094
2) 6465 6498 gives -0.072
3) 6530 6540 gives -0.105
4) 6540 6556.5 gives -0.087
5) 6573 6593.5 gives -0.052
